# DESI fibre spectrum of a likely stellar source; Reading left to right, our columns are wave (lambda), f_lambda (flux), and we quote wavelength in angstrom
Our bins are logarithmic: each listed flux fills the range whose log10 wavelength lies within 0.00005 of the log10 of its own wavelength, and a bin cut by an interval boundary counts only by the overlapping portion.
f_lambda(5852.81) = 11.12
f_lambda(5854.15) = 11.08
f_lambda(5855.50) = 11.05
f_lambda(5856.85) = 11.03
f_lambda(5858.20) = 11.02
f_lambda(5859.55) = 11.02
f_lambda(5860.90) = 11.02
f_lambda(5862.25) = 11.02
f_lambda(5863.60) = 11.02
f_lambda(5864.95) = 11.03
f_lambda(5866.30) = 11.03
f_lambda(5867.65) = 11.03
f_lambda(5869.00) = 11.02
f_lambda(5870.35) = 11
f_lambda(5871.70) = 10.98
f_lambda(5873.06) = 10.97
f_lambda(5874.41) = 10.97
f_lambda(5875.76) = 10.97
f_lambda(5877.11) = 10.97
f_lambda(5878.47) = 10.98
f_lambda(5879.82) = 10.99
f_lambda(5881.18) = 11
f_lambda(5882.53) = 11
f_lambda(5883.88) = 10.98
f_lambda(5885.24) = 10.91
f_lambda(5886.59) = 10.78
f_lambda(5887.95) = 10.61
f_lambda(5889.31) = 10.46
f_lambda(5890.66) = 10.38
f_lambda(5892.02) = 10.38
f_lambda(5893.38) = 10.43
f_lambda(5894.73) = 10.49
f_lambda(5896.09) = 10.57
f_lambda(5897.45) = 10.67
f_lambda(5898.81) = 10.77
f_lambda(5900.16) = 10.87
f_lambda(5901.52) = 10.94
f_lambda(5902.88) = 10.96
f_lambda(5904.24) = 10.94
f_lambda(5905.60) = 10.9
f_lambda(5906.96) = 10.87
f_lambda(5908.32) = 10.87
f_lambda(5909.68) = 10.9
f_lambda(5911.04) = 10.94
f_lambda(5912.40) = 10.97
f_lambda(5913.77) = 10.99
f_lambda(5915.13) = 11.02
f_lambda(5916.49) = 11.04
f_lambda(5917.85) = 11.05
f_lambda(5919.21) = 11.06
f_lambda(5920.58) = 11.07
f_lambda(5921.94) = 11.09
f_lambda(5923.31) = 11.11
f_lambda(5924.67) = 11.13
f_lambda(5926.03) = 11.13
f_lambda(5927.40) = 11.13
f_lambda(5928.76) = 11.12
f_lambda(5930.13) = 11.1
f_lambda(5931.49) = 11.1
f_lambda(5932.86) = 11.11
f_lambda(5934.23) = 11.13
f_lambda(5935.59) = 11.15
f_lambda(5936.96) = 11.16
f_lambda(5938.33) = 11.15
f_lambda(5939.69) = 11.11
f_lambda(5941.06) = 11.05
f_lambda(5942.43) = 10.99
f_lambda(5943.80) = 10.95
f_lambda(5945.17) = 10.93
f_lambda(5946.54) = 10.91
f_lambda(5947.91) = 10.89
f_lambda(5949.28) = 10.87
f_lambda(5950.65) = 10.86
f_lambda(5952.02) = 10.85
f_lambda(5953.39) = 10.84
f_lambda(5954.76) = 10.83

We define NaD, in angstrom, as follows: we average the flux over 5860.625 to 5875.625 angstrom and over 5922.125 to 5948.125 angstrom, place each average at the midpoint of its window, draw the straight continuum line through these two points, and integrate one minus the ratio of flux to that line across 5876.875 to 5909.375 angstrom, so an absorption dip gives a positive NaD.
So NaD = 0.7 angstrom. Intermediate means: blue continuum 11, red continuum 11.1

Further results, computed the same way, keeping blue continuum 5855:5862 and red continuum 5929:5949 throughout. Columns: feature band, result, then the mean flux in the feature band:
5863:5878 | 0.03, 11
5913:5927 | -0.04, 11.1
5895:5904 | 0.20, 10.8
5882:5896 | 0.50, 10.6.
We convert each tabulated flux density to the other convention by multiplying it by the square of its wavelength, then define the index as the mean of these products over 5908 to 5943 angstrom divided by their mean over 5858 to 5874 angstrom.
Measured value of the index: 1.03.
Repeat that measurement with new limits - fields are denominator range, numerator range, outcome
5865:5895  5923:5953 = 1.04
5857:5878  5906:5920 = 1.01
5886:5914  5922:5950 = 1.04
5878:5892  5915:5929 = 1.04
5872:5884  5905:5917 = 1.01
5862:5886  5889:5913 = 0.99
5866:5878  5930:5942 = 1.03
